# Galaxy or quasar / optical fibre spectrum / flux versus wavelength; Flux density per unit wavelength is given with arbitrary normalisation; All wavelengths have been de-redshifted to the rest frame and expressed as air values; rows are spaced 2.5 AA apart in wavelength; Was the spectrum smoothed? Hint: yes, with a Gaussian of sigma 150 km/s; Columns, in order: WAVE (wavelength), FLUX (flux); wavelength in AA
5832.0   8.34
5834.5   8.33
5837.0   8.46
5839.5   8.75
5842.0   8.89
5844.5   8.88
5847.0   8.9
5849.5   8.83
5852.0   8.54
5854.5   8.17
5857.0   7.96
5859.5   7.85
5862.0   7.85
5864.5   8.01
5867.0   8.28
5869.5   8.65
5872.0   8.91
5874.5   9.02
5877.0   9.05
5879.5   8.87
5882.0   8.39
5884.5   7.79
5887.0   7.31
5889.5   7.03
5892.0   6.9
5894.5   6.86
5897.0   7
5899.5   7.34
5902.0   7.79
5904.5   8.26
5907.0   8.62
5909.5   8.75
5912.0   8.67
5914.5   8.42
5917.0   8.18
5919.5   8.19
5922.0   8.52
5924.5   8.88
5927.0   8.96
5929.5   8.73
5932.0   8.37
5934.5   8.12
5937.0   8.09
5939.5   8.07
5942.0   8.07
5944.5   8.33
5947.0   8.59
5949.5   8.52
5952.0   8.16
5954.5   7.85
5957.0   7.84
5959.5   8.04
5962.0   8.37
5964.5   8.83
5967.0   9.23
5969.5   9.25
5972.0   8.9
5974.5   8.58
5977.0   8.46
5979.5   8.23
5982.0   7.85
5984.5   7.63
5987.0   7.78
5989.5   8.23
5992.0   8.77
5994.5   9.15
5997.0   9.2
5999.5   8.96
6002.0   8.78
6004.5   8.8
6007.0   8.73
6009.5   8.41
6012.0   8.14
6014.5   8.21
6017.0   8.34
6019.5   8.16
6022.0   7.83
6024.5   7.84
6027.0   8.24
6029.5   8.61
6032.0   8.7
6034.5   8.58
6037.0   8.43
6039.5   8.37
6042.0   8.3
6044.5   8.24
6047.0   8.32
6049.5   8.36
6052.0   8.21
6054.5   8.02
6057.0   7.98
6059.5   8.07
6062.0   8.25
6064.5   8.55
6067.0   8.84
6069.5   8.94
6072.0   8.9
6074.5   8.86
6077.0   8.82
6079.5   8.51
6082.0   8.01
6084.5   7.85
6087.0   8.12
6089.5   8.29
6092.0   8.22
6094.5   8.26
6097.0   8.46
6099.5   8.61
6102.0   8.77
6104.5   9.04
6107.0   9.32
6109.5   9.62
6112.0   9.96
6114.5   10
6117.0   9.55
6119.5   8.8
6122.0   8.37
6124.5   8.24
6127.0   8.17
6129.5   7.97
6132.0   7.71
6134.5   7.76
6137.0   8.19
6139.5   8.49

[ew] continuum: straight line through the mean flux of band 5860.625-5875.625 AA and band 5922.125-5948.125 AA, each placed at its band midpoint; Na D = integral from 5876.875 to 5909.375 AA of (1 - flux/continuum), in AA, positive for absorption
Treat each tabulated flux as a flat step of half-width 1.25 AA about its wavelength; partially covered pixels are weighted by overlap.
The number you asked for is 2.5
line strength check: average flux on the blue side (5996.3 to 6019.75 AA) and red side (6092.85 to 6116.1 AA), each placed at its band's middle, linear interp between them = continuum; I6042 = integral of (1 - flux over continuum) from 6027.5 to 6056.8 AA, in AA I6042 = 1.4 AA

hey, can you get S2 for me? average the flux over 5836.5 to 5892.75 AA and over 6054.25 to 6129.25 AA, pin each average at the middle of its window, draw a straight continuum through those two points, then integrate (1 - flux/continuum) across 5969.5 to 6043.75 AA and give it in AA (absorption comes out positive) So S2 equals 0.8 AA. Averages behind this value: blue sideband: 8.33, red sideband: 8.65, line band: 8.43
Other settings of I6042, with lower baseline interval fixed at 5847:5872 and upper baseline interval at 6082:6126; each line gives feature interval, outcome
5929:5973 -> 0.40 AA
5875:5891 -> 0.48 AA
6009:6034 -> 1.04 AA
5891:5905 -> 1.77 AA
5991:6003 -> -0.58 AA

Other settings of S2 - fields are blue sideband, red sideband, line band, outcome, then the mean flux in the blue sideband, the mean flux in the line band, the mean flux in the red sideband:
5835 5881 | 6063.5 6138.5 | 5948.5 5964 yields 0.8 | 8.54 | 8.16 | 8.62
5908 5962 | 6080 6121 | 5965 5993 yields 0.1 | 8.35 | 8.45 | 8.8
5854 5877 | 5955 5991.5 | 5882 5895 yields 1.6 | 8.35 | 7.31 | 8.37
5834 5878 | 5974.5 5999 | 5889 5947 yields 2.3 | 8.52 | 8.12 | 8.4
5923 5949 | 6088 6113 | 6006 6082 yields 2.7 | 8.42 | 8.38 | 8.84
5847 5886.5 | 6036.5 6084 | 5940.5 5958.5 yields 0.5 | 8.41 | 8.19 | 8.41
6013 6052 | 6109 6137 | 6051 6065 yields 0.4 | 8.3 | 8.16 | 8.69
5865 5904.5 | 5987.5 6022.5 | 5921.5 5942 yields -0.6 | 7.96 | 8.44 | 8.55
